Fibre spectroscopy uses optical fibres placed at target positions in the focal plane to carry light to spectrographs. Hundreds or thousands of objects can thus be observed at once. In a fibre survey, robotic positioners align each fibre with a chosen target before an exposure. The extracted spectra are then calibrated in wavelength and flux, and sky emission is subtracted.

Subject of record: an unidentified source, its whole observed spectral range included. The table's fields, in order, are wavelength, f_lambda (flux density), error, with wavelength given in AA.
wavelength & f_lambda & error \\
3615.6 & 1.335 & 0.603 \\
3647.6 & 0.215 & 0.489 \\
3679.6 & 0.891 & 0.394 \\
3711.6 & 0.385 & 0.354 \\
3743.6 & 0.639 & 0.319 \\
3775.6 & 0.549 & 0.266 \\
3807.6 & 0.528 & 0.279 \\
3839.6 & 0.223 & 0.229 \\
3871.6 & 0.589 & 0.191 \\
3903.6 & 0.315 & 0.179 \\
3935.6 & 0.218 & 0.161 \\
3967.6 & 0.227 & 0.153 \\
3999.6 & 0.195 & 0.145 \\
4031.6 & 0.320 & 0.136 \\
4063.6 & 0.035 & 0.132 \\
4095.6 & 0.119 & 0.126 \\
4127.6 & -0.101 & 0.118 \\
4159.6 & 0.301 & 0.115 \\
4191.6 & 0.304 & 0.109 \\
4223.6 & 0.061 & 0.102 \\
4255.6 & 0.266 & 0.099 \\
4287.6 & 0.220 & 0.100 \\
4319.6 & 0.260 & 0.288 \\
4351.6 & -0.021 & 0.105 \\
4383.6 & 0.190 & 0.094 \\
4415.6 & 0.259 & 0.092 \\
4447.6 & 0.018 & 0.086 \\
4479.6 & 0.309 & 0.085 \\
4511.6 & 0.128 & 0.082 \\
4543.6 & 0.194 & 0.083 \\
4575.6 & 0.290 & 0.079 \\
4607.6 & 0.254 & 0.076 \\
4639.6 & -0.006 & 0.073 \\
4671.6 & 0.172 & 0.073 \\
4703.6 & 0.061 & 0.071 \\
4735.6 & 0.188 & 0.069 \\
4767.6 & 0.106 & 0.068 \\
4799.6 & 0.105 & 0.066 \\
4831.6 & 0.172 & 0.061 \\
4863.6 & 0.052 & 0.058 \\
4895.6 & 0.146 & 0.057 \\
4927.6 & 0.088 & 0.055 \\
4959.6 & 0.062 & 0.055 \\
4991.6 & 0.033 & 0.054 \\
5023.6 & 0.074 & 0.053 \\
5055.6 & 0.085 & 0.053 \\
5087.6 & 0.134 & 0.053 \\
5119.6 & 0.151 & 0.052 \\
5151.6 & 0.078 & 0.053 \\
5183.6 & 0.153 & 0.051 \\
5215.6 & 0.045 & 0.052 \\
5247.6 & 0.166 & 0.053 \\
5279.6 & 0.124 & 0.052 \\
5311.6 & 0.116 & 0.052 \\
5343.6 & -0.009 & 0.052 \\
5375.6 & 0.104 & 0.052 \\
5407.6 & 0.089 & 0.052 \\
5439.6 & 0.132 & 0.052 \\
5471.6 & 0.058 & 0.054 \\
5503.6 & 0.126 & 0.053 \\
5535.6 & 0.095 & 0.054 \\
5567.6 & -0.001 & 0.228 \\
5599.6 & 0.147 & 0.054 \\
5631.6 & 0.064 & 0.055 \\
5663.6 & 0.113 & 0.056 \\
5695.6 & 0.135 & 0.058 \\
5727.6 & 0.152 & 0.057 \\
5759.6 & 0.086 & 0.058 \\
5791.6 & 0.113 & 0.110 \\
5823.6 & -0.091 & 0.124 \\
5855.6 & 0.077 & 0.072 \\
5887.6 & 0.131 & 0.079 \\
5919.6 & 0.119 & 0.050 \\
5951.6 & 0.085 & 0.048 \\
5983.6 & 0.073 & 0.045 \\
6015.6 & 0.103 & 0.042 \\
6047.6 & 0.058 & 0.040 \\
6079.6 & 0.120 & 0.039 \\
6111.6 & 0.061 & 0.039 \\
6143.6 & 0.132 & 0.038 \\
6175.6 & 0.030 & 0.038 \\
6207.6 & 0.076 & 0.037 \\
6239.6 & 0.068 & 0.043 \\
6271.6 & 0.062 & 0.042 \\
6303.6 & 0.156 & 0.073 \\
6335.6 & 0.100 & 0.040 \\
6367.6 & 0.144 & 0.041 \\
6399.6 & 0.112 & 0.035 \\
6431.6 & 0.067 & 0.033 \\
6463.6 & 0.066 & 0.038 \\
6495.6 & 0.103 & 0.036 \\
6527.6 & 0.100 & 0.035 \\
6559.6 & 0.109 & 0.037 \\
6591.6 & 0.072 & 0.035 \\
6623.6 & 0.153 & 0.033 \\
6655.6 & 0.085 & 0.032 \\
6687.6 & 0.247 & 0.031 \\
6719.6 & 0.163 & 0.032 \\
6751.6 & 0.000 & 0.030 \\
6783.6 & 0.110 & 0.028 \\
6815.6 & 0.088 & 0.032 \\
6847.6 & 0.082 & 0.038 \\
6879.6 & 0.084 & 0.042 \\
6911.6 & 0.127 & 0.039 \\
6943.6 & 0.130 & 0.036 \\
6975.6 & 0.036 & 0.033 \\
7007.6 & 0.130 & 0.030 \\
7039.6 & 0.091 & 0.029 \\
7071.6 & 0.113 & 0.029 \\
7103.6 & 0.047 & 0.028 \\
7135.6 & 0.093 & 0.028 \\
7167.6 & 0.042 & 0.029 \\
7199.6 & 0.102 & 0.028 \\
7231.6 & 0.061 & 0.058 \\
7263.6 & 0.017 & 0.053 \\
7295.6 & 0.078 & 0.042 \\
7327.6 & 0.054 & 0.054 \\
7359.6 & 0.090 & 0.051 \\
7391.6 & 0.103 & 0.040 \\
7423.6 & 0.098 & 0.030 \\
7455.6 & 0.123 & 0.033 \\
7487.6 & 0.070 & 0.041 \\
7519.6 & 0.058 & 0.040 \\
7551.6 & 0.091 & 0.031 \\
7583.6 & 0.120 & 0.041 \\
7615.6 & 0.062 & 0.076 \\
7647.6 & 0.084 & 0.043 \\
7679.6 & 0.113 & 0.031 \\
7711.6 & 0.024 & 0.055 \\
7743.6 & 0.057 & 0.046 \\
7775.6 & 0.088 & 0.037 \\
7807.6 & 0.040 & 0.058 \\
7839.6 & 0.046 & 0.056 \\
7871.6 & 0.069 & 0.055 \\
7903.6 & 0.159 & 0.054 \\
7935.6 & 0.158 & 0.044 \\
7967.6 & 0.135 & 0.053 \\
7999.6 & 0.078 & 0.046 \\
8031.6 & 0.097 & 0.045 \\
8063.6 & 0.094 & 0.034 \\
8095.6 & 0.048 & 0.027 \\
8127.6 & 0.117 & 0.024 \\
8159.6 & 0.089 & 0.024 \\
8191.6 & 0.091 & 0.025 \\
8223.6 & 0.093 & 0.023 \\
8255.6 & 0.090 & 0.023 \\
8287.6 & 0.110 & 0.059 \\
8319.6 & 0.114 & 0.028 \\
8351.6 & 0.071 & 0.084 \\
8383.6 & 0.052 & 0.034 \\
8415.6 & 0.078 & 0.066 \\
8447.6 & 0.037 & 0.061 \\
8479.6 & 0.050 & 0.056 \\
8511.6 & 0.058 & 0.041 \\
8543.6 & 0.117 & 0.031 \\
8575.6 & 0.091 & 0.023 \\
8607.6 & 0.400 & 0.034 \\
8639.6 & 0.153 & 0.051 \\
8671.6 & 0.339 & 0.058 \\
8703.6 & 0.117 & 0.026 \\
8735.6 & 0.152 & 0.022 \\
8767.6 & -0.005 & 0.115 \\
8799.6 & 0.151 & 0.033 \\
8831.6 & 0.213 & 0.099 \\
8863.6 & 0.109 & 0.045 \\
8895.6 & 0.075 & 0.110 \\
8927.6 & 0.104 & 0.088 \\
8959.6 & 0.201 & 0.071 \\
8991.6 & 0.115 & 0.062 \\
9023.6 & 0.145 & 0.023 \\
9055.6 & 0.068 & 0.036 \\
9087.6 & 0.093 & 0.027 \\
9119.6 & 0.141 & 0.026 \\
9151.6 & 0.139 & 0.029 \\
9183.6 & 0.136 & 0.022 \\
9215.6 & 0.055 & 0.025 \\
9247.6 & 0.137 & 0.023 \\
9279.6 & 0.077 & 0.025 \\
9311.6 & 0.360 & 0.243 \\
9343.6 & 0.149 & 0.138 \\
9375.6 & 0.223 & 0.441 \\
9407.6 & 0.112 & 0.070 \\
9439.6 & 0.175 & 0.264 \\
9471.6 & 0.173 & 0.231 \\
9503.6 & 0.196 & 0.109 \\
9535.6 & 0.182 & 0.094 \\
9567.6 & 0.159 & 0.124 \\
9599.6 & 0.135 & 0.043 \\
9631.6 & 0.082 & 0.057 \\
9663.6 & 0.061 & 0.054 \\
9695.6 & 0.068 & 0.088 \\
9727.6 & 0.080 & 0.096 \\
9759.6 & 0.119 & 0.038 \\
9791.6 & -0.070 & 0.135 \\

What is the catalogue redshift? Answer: 1.310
